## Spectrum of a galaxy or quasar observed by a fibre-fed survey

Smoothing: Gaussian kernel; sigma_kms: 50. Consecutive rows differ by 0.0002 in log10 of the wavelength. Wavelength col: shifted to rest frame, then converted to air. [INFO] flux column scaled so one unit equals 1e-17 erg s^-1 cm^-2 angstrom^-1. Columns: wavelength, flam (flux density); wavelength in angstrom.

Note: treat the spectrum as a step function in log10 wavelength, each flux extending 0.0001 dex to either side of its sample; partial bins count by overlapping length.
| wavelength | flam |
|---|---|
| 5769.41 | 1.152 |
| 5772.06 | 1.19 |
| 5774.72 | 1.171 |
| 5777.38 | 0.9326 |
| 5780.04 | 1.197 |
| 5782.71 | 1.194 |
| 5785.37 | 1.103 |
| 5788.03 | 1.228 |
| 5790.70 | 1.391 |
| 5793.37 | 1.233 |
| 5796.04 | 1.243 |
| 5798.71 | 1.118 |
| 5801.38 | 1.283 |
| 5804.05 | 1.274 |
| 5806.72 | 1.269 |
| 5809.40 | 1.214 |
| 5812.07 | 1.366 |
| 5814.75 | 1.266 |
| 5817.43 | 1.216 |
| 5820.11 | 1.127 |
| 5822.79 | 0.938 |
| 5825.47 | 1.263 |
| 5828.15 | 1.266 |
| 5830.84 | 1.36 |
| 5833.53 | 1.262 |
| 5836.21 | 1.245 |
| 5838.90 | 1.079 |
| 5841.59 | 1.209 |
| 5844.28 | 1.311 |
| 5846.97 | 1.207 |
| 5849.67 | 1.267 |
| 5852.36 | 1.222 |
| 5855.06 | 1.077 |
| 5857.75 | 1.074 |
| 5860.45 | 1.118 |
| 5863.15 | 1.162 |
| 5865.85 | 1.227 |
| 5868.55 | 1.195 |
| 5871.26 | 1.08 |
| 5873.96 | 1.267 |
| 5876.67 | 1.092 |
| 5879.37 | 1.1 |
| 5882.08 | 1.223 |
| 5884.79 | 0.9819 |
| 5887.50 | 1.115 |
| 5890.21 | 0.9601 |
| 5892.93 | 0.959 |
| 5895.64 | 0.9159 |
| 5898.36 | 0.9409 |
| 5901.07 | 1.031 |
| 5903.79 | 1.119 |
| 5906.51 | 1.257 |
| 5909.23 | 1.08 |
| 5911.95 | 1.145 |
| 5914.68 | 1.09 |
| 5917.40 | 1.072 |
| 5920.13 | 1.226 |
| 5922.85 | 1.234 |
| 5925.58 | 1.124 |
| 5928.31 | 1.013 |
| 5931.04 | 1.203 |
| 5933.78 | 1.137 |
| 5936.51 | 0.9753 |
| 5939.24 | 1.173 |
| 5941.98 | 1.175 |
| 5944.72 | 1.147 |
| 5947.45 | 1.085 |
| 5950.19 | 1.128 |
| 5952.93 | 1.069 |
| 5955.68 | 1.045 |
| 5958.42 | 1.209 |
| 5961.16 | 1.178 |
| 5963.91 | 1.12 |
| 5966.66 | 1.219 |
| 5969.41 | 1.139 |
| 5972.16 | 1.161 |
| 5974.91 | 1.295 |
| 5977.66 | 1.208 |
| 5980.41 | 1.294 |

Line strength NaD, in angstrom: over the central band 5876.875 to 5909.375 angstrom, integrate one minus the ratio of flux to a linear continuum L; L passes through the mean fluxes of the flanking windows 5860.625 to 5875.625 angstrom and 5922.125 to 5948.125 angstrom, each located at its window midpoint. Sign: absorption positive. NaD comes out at 2.8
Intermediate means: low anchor 1.18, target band 1.06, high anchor 1.13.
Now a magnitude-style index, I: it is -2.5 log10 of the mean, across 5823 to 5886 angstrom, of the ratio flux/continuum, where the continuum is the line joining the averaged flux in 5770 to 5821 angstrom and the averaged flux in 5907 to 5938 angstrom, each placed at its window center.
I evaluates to -0.01 mag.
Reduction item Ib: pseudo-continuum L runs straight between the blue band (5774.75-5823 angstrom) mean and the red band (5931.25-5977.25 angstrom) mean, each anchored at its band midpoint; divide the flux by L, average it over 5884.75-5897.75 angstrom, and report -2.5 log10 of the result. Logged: 0.187 mag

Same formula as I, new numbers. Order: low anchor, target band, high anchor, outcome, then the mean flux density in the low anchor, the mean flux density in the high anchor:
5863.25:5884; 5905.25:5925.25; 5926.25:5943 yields -0.026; 1.16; 1.11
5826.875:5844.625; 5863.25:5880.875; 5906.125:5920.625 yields 0.028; 1.24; 1.13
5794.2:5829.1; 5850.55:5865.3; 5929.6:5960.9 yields 0.042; 1.22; 1.12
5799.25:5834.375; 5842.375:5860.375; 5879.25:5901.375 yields -0.050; 1.24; 1.02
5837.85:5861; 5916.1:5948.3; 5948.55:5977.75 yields 0.030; 1.18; 1.16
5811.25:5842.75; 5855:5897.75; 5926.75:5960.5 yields 0.075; 1.21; 1.11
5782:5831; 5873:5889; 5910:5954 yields 0.039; 1.23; 1.12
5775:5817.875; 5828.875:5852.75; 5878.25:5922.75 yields -0.073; 1.22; 1.08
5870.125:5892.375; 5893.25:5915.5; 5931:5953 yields 0.039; 1.1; 1.12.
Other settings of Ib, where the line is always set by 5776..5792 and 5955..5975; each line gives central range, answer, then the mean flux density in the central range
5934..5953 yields 0.053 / 1.11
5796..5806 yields -0.052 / 1.23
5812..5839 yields -0.040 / 1.22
